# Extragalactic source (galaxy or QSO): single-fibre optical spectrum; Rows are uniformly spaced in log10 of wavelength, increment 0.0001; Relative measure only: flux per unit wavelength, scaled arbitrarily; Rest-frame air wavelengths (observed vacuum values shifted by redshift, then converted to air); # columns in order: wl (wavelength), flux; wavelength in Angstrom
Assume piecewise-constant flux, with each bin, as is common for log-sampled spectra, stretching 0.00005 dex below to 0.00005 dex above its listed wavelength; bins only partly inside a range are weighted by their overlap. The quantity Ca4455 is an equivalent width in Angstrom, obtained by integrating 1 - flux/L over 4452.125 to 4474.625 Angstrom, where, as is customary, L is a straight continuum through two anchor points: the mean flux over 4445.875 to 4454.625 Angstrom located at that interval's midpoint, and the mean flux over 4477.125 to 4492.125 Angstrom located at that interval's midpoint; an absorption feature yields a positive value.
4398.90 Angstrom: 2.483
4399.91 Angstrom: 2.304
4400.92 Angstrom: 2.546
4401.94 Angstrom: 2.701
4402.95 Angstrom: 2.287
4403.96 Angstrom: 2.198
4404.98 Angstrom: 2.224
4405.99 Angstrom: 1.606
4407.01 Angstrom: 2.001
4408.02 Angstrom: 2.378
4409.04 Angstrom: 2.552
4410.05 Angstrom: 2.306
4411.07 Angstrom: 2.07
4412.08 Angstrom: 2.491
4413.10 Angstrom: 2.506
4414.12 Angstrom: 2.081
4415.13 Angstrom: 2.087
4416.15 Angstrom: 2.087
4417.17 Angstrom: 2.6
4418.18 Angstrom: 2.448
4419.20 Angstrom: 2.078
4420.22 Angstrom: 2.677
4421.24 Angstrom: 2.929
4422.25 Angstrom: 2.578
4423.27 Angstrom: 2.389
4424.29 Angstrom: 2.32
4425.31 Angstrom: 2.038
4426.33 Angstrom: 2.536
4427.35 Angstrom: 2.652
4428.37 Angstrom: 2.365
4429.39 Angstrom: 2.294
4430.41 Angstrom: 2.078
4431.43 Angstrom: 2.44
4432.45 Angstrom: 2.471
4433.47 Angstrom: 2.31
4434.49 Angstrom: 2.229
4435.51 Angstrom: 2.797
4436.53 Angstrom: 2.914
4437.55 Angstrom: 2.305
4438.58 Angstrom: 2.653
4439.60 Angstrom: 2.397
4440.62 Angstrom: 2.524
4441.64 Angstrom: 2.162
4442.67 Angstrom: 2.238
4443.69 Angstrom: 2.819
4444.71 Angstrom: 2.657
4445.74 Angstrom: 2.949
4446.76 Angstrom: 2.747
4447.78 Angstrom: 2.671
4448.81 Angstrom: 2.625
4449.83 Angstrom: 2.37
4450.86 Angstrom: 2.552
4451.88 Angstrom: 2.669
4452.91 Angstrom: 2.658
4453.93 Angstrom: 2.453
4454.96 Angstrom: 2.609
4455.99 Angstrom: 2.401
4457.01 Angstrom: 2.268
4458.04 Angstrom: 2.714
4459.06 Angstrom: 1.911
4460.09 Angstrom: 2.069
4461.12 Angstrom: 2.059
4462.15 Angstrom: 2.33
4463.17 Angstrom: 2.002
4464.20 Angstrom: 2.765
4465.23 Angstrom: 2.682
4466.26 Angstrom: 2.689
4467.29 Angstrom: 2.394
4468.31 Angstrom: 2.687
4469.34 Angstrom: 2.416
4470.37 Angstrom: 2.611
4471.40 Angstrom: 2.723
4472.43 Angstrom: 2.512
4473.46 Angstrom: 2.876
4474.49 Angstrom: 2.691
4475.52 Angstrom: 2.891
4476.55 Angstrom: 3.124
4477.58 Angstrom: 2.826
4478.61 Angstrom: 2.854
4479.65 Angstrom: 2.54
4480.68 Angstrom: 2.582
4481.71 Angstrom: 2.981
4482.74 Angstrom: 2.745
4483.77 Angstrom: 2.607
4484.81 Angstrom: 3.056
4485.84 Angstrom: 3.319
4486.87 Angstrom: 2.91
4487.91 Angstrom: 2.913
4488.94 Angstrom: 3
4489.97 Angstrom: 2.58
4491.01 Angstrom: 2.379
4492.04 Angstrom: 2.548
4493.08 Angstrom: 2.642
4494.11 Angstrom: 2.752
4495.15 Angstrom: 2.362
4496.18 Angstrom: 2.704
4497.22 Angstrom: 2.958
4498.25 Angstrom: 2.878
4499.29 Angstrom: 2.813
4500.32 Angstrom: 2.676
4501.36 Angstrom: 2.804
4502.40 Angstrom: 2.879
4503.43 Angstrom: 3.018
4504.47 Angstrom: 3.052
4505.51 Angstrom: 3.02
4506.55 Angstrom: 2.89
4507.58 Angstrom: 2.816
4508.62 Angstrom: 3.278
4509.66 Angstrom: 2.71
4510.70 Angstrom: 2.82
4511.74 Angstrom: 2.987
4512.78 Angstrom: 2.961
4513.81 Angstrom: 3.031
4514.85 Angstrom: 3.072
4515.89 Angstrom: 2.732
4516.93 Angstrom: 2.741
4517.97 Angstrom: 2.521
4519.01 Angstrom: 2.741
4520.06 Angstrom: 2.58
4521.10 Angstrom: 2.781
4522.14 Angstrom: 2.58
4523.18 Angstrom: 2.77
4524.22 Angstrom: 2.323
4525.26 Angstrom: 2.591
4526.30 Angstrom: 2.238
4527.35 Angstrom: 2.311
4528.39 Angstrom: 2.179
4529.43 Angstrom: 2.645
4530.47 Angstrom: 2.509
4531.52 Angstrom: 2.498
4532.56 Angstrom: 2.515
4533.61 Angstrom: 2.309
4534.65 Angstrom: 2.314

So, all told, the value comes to 1.7 Angstrom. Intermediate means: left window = 2.61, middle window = 2.48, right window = 2.8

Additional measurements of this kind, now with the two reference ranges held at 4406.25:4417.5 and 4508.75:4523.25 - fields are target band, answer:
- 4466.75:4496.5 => -1.23 Angstrom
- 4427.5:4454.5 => -1.11 Angstrom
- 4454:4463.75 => 0.90 Angstrom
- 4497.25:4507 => -0.59 Angstrom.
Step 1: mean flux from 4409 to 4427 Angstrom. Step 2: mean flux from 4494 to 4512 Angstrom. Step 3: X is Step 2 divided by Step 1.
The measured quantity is 1.20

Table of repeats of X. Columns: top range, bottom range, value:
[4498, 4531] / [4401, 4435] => 1.18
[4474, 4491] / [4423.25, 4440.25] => 1.17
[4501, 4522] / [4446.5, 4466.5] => 1.17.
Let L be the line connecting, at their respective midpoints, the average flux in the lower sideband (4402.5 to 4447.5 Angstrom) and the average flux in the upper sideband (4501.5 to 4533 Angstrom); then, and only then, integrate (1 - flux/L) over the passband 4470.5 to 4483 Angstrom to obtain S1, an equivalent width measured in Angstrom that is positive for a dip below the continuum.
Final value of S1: -0.9 Angstrom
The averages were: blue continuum 2.4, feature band 2.77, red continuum 2.73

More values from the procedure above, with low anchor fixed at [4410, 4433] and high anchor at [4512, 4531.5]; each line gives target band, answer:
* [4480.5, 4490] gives -1.3 Angstrom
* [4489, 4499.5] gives -0.5 Angstrom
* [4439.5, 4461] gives -0.4 Angstrom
